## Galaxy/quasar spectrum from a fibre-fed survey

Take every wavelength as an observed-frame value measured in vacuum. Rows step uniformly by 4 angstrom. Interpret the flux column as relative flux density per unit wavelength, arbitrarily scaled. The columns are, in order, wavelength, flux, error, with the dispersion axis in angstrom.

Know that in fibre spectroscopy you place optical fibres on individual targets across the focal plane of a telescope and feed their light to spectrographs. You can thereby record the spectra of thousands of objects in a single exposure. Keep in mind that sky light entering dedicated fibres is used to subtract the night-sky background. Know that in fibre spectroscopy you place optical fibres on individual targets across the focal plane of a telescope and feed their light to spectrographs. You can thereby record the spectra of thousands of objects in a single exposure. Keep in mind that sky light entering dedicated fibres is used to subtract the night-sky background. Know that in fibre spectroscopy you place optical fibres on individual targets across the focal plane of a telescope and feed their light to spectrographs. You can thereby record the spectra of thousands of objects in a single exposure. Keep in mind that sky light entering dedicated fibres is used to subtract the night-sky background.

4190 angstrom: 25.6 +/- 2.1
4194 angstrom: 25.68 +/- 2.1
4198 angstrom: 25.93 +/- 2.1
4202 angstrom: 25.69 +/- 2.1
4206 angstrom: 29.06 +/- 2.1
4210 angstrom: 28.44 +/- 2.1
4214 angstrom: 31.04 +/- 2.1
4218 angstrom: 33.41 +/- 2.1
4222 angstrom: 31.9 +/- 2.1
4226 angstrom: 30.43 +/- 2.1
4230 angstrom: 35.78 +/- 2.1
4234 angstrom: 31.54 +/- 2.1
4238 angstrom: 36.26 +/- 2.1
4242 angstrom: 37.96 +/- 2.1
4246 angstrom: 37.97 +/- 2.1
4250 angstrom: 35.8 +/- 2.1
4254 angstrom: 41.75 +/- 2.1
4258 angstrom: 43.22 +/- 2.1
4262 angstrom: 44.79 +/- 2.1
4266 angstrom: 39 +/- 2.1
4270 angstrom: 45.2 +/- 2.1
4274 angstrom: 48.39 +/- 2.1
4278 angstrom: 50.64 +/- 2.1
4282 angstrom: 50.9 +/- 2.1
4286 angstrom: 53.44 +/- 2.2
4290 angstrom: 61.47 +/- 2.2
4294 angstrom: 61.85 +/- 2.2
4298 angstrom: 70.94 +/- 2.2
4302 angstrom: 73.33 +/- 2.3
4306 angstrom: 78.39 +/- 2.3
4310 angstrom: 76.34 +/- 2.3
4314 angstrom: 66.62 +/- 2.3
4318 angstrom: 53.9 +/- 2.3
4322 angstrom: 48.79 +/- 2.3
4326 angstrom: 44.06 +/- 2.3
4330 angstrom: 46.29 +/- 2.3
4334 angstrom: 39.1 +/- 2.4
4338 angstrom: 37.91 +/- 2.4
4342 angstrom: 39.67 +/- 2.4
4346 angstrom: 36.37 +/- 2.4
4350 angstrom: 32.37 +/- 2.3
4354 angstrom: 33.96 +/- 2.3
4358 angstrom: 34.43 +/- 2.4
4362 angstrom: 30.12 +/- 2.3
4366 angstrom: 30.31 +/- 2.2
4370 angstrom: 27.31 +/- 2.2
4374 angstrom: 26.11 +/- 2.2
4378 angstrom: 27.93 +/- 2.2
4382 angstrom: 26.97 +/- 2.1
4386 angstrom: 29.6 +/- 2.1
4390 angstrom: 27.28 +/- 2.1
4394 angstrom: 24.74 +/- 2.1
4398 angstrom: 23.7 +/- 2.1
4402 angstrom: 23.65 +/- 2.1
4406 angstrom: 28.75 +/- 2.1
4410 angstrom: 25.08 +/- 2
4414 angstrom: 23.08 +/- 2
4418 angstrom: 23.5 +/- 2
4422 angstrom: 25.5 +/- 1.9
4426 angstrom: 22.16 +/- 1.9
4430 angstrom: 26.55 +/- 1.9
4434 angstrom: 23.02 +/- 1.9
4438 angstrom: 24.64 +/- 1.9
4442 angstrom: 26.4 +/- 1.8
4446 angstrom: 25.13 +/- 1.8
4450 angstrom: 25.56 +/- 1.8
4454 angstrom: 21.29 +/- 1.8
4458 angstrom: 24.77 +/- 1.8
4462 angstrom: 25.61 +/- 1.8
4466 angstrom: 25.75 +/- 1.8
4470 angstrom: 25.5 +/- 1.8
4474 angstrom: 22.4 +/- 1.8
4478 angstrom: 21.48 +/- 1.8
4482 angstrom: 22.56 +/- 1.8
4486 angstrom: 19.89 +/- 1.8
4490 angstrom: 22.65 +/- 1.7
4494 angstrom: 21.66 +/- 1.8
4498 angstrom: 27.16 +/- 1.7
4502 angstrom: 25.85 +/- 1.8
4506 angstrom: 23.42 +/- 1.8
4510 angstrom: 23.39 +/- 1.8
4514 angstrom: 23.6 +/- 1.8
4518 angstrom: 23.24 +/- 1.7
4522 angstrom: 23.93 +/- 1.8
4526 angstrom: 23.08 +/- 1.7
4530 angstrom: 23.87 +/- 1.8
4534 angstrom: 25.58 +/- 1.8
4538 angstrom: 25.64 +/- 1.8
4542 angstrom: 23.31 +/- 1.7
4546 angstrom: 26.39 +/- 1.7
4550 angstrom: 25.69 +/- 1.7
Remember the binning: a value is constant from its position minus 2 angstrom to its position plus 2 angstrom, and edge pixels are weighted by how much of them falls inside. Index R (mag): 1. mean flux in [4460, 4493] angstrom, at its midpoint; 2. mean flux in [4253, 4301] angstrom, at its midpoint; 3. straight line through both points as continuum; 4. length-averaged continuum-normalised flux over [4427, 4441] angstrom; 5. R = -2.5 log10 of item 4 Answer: 0.18 mag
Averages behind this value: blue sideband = 51.6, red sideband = 23.2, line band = 24.7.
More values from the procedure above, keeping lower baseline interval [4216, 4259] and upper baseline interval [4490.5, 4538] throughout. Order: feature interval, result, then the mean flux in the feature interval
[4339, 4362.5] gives -0.13 mag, 34.9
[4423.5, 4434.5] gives 0.15 mag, 24.1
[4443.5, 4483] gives 0.09 mag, 24.1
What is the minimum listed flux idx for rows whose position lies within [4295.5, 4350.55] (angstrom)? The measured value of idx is 32.37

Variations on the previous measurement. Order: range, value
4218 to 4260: 30.43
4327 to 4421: 23.08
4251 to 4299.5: 39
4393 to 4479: 21.29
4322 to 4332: 44.06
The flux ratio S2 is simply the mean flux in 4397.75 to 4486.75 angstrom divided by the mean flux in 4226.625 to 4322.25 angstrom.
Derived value 0.5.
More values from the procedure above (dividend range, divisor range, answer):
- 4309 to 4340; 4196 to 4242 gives 1.63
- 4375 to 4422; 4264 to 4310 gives 0.44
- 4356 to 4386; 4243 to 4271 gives 0.71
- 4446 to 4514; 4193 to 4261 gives 0.71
